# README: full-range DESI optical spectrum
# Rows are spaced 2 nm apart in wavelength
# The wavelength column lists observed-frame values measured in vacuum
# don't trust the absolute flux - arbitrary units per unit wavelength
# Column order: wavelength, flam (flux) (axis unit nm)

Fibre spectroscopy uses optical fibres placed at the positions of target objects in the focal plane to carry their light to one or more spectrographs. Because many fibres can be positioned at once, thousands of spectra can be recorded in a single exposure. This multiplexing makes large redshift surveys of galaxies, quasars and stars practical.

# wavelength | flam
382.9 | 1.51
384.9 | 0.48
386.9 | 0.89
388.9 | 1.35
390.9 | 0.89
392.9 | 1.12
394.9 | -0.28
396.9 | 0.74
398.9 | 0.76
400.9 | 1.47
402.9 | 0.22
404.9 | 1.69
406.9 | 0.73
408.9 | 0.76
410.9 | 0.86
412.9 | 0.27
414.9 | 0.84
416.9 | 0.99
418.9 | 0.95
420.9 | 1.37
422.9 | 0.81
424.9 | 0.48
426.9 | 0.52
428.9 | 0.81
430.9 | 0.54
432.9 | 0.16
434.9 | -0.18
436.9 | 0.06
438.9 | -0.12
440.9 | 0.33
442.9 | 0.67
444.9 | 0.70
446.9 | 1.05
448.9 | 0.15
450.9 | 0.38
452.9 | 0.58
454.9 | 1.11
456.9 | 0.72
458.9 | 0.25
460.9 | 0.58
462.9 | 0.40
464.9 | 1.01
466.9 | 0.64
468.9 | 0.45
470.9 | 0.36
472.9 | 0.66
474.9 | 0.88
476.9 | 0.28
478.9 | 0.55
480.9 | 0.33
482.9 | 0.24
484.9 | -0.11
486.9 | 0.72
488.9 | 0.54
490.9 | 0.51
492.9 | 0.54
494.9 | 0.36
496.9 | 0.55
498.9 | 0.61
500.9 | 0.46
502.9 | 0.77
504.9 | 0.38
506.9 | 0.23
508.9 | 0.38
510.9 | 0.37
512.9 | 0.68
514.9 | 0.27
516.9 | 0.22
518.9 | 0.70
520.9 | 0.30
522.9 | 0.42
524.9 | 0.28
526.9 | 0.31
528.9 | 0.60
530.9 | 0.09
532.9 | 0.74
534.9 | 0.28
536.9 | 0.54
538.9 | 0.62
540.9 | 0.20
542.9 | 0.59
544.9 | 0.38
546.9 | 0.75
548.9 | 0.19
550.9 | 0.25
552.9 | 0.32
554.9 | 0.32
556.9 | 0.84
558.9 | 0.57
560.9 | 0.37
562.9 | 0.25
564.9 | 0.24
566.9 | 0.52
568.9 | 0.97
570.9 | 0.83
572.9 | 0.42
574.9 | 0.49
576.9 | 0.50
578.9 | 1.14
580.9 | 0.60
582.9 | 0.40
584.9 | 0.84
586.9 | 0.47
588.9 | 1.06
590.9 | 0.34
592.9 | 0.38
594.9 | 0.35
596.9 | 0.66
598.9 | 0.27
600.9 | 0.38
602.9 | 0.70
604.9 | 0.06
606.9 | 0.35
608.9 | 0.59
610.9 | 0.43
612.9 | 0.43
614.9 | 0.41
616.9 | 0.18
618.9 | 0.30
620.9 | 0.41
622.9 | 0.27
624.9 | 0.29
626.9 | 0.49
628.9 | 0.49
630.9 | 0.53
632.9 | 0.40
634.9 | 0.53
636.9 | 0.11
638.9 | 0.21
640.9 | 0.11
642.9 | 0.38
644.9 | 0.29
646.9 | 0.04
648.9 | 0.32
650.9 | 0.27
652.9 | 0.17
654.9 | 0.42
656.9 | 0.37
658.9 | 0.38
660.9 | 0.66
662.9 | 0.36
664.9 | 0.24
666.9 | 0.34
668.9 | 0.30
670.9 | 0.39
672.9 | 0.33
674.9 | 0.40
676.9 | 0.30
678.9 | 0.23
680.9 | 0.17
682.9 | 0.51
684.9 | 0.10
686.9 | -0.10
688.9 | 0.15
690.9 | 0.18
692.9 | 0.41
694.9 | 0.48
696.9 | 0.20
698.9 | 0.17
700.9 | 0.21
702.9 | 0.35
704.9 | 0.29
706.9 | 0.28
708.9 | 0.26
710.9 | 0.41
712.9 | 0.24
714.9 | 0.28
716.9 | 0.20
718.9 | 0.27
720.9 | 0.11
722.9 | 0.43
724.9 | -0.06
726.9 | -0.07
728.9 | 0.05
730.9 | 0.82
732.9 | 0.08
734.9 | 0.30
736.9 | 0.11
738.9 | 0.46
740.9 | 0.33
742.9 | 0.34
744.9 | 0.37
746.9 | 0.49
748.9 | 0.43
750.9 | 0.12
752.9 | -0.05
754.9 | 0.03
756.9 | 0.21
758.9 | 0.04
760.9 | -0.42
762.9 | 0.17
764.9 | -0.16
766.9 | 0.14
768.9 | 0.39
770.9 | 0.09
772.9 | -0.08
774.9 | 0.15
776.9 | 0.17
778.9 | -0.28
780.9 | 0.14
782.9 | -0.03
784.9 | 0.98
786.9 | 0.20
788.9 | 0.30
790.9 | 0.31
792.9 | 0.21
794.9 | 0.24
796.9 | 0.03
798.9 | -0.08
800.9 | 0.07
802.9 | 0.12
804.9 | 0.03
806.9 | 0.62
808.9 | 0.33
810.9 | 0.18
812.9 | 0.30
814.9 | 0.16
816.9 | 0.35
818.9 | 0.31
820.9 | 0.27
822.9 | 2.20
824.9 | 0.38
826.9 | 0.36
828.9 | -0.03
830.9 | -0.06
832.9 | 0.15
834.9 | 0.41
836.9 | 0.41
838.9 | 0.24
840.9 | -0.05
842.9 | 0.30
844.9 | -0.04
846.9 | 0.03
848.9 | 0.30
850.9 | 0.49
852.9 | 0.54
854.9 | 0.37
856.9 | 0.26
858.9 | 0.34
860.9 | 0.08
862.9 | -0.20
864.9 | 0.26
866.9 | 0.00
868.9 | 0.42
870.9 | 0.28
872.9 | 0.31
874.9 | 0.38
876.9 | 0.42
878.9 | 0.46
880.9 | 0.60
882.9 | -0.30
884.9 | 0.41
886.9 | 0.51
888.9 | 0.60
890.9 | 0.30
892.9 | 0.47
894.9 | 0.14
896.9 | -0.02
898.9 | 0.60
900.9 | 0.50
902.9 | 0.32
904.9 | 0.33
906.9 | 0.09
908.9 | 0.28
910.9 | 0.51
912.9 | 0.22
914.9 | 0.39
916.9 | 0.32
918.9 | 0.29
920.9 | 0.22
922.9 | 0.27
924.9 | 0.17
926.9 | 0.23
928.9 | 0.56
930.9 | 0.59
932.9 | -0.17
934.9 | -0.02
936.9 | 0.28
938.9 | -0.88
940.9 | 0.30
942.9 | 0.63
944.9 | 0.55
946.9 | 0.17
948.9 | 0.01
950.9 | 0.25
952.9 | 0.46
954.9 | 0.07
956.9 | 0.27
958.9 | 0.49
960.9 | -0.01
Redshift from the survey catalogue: 1.21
